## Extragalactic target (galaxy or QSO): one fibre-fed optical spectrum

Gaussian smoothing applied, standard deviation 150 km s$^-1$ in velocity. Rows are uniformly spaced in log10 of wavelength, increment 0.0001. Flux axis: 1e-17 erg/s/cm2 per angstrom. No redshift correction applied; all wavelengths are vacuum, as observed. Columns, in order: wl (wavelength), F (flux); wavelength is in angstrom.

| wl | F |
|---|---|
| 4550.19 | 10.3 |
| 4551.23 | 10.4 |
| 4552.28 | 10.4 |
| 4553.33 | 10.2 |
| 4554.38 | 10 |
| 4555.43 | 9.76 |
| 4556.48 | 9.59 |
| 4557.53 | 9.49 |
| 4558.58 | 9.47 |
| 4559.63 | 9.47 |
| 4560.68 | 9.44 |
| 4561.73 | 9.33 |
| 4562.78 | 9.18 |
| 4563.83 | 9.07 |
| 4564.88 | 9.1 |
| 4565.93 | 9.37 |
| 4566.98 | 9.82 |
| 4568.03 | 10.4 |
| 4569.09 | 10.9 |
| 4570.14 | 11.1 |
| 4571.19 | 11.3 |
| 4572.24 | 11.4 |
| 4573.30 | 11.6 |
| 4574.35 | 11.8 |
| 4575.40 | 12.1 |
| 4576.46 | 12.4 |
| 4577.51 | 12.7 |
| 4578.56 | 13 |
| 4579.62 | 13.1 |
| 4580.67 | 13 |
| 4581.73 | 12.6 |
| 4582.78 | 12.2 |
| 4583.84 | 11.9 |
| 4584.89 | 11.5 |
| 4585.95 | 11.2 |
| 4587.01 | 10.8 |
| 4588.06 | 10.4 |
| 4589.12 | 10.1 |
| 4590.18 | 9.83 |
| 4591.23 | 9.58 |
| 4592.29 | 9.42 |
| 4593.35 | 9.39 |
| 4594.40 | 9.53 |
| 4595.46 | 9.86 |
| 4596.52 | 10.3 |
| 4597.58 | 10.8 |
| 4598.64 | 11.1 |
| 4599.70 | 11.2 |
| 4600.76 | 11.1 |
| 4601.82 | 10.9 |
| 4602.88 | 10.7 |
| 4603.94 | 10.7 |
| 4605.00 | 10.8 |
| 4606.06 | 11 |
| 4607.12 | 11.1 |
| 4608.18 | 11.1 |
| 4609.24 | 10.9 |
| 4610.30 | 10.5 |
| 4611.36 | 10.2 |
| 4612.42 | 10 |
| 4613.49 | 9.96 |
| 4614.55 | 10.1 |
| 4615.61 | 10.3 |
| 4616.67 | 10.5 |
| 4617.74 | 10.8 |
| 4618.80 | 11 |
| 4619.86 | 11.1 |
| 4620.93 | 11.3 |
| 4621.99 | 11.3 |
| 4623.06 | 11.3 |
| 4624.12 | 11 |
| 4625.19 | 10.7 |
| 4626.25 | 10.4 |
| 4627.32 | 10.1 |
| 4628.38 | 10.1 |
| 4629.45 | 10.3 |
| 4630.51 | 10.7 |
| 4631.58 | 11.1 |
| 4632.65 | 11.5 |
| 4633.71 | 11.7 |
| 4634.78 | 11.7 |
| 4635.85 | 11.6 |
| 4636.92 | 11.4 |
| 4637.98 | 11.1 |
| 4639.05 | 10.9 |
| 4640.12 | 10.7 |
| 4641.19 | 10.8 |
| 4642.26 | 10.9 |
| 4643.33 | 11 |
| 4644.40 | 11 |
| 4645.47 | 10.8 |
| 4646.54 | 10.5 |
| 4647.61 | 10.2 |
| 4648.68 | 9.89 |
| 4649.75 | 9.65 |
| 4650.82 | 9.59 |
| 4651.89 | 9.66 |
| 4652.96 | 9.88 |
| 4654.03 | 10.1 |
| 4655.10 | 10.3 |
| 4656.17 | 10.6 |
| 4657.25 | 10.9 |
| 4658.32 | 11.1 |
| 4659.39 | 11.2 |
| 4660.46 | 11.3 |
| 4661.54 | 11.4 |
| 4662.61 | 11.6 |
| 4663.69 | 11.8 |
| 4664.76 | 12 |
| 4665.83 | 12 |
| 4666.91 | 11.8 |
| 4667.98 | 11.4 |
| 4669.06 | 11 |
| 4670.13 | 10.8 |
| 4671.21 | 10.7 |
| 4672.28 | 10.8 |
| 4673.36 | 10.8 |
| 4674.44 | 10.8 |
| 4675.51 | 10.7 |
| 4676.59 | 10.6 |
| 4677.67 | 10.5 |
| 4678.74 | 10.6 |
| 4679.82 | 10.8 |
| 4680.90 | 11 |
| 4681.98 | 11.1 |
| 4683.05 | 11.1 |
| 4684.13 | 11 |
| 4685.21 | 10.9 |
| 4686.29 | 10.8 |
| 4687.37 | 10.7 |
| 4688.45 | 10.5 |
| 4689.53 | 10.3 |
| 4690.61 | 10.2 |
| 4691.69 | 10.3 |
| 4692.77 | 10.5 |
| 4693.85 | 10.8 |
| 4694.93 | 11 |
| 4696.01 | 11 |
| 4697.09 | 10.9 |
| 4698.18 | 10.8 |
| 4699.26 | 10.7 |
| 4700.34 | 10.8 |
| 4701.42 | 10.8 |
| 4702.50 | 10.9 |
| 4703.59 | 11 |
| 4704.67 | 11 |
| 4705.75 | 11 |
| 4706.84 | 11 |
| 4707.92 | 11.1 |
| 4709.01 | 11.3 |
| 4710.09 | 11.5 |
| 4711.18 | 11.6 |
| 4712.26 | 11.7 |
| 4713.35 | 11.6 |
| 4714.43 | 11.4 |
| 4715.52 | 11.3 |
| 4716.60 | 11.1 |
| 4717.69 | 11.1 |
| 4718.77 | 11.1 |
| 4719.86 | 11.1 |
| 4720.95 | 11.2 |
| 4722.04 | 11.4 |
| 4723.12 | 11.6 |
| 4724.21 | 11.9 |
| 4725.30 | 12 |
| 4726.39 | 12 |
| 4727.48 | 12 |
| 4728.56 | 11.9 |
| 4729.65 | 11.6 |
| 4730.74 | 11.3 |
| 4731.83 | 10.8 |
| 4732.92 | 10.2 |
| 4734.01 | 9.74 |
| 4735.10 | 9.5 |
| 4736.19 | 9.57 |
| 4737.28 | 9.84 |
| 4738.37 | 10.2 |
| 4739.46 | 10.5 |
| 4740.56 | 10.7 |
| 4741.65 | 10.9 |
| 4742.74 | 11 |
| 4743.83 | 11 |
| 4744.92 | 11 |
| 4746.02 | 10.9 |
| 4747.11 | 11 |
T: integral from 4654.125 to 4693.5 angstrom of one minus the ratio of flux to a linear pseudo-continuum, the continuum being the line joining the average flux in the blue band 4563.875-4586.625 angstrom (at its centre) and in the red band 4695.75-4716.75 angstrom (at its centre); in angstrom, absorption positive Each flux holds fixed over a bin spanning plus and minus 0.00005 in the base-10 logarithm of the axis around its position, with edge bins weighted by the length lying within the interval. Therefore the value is 1.01 angstrom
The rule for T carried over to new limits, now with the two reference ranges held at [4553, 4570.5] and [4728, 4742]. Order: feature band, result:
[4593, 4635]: -3.10 angstrom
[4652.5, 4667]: -1.36 angstrom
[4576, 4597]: -2.78 angstrom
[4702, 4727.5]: -2.28 angstrom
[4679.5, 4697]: -0.76 angstrom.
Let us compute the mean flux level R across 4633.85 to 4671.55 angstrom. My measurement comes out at 10.9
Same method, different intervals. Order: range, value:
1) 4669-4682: 10.8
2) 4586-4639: 10.7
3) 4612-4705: 10.8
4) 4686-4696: 10.6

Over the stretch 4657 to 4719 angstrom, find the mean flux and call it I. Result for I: 11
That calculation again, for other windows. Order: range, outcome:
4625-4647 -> 10.9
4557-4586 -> 11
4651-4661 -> 10.5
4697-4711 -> 11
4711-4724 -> 11.4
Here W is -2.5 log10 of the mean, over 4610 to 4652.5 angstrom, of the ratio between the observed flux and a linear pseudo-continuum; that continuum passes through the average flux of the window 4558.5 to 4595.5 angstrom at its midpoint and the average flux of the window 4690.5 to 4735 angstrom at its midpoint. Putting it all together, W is 0.02 mag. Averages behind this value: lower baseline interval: 10.8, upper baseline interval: 11.1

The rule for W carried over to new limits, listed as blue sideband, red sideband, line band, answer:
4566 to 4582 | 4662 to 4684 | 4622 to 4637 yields 0.04 mag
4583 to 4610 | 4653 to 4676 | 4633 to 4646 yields -0.02 mag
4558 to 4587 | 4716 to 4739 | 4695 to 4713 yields -0.01 mag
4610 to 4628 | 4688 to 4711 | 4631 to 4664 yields -0.01 mag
